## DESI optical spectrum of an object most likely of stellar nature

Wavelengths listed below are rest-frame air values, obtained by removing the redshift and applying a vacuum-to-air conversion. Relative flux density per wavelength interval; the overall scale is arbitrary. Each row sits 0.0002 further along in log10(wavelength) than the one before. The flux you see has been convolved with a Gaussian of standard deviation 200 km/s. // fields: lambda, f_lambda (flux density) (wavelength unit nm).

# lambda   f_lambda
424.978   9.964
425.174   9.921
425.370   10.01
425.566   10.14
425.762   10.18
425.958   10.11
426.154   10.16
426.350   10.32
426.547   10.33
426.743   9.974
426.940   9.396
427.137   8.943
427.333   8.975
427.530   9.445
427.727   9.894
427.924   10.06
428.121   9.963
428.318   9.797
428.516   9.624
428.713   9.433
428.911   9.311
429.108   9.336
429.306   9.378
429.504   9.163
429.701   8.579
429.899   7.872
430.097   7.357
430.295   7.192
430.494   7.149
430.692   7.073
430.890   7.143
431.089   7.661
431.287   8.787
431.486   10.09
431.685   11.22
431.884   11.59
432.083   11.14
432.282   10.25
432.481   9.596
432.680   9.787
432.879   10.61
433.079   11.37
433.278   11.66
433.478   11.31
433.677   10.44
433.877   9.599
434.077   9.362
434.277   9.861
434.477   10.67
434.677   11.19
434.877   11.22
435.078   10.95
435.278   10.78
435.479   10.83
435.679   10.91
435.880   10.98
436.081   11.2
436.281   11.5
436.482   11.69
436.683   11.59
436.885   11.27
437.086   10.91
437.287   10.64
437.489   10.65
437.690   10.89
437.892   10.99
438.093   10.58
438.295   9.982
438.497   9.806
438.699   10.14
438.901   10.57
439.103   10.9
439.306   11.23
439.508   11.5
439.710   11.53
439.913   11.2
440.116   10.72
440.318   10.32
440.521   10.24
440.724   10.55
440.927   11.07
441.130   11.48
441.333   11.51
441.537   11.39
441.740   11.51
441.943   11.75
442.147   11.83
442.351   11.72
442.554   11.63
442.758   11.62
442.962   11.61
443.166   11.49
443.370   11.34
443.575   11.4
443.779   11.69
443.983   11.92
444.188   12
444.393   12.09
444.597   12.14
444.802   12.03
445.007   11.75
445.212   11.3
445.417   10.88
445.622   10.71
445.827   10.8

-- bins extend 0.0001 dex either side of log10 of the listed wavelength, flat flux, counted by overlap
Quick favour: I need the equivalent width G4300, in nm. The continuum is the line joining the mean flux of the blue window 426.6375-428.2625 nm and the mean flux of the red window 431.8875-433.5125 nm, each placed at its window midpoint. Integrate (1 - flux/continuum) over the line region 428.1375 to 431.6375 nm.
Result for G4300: 0.523 nm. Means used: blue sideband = 9.59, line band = 8.6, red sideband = 10.7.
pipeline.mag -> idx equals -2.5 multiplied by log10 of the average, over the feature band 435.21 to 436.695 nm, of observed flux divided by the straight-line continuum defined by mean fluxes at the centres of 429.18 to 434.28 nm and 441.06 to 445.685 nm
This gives -0.10 mag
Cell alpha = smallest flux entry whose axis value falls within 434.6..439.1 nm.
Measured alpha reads 9.806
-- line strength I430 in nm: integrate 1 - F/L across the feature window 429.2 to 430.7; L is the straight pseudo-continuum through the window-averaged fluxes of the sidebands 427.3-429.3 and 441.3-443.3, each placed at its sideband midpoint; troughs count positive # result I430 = 0.27 nm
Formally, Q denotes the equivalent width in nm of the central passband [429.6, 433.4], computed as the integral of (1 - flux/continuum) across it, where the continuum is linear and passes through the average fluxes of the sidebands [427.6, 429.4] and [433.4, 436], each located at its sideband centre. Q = 0.32 nm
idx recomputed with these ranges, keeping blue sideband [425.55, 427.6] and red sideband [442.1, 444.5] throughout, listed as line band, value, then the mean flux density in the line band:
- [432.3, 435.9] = 0.01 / 10.6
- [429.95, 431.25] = 0.36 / 7.36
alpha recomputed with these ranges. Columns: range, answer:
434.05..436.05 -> 9.362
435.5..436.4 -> 10.91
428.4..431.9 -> 7.073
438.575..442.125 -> 10.14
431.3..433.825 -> 9.596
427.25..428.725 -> 8.975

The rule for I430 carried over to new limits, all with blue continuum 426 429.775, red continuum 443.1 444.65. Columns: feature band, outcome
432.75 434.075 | -0.05 nm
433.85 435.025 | 0.01 nm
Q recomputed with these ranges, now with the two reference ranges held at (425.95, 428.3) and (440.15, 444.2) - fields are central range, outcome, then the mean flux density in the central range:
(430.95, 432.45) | 0.04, 10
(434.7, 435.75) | -0.03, 11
